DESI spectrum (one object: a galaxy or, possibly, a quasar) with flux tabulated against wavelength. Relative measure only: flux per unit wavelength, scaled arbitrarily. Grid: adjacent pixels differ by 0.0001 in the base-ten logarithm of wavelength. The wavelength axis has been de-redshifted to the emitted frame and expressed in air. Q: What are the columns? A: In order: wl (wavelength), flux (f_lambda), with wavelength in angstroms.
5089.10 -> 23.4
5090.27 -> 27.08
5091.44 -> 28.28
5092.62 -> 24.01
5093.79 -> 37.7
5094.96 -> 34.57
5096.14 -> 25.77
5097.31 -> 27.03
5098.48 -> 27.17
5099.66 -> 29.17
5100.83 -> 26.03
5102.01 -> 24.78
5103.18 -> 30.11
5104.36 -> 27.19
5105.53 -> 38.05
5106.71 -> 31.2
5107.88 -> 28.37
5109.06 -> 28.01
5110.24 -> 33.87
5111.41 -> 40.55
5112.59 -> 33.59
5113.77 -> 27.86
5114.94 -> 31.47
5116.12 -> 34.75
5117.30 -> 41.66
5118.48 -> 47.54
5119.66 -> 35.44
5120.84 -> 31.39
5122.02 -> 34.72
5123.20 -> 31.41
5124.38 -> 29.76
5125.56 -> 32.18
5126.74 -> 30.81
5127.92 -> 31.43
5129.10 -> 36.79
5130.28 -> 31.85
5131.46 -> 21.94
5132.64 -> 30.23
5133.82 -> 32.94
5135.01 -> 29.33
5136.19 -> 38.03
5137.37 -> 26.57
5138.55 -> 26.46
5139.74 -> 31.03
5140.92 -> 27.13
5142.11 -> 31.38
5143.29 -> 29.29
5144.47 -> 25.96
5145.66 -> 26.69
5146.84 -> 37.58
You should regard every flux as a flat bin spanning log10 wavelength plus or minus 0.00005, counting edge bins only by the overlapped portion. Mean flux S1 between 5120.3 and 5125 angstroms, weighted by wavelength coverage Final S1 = 31.8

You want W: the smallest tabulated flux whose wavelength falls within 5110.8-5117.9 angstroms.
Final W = 27.86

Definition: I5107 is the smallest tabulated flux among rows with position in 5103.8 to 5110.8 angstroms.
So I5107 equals 27.19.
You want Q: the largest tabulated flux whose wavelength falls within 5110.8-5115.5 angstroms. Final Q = 40.55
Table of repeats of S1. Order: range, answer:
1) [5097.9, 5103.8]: 27.4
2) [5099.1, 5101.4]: 27.6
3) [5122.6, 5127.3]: 31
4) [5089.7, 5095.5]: 30.3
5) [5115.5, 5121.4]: 38.1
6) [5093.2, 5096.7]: 32.7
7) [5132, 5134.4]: 31.4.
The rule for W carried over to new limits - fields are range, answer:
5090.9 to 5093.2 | 24.01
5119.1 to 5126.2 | 29.76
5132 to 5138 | 26.57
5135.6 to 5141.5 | 26.46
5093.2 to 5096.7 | 25.77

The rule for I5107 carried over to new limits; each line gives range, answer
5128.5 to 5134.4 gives 21.94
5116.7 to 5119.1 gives 41.66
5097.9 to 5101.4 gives 26.03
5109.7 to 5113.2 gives 33.59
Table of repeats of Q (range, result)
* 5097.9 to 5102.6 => 29.17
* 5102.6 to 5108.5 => 38.05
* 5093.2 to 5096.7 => 37.7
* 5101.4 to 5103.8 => 30.11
